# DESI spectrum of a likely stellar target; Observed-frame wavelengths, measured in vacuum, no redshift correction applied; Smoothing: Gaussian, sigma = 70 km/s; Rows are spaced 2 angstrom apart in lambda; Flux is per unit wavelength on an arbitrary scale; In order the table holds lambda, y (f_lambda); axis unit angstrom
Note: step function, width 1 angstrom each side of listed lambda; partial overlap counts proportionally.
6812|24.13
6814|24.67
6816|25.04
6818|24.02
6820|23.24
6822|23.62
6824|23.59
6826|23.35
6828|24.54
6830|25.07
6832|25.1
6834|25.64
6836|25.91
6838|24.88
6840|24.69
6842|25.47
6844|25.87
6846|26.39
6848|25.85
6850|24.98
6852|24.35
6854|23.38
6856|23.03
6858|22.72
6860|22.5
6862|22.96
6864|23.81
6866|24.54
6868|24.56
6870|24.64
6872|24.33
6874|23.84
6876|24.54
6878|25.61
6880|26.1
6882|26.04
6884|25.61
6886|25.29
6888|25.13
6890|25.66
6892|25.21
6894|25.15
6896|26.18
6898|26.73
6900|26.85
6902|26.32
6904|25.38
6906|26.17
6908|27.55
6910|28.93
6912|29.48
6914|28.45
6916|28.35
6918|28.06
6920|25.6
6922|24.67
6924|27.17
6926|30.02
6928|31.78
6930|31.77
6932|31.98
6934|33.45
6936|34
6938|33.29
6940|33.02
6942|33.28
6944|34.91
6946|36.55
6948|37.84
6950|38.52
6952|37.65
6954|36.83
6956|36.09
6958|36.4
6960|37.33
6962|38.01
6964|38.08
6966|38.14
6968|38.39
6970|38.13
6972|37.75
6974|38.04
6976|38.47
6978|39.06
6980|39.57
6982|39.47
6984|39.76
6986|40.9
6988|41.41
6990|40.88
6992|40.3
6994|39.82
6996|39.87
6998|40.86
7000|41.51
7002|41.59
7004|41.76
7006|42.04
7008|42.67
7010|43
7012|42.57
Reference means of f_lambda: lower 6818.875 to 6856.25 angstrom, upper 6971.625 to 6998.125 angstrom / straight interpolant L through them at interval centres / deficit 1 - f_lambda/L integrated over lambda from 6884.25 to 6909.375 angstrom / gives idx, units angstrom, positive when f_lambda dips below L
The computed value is 3.88 angstrom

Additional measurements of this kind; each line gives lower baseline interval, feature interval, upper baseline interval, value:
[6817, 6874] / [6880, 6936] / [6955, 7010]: 6.65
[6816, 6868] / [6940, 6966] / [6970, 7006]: -0.28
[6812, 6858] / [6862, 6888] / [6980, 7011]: 3.49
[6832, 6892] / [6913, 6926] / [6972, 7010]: 1.83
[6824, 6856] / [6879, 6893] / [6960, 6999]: 1.92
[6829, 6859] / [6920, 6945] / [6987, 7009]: 2.12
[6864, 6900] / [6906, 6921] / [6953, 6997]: 0.94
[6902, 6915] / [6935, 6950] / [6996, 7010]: -1.05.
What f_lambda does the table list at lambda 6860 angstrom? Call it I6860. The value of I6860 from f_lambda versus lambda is 22.5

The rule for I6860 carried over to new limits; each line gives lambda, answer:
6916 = 28.35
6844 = 25.87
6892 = 25.21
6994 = 39.82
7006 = 42.04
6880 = 26.1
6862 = 22.96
